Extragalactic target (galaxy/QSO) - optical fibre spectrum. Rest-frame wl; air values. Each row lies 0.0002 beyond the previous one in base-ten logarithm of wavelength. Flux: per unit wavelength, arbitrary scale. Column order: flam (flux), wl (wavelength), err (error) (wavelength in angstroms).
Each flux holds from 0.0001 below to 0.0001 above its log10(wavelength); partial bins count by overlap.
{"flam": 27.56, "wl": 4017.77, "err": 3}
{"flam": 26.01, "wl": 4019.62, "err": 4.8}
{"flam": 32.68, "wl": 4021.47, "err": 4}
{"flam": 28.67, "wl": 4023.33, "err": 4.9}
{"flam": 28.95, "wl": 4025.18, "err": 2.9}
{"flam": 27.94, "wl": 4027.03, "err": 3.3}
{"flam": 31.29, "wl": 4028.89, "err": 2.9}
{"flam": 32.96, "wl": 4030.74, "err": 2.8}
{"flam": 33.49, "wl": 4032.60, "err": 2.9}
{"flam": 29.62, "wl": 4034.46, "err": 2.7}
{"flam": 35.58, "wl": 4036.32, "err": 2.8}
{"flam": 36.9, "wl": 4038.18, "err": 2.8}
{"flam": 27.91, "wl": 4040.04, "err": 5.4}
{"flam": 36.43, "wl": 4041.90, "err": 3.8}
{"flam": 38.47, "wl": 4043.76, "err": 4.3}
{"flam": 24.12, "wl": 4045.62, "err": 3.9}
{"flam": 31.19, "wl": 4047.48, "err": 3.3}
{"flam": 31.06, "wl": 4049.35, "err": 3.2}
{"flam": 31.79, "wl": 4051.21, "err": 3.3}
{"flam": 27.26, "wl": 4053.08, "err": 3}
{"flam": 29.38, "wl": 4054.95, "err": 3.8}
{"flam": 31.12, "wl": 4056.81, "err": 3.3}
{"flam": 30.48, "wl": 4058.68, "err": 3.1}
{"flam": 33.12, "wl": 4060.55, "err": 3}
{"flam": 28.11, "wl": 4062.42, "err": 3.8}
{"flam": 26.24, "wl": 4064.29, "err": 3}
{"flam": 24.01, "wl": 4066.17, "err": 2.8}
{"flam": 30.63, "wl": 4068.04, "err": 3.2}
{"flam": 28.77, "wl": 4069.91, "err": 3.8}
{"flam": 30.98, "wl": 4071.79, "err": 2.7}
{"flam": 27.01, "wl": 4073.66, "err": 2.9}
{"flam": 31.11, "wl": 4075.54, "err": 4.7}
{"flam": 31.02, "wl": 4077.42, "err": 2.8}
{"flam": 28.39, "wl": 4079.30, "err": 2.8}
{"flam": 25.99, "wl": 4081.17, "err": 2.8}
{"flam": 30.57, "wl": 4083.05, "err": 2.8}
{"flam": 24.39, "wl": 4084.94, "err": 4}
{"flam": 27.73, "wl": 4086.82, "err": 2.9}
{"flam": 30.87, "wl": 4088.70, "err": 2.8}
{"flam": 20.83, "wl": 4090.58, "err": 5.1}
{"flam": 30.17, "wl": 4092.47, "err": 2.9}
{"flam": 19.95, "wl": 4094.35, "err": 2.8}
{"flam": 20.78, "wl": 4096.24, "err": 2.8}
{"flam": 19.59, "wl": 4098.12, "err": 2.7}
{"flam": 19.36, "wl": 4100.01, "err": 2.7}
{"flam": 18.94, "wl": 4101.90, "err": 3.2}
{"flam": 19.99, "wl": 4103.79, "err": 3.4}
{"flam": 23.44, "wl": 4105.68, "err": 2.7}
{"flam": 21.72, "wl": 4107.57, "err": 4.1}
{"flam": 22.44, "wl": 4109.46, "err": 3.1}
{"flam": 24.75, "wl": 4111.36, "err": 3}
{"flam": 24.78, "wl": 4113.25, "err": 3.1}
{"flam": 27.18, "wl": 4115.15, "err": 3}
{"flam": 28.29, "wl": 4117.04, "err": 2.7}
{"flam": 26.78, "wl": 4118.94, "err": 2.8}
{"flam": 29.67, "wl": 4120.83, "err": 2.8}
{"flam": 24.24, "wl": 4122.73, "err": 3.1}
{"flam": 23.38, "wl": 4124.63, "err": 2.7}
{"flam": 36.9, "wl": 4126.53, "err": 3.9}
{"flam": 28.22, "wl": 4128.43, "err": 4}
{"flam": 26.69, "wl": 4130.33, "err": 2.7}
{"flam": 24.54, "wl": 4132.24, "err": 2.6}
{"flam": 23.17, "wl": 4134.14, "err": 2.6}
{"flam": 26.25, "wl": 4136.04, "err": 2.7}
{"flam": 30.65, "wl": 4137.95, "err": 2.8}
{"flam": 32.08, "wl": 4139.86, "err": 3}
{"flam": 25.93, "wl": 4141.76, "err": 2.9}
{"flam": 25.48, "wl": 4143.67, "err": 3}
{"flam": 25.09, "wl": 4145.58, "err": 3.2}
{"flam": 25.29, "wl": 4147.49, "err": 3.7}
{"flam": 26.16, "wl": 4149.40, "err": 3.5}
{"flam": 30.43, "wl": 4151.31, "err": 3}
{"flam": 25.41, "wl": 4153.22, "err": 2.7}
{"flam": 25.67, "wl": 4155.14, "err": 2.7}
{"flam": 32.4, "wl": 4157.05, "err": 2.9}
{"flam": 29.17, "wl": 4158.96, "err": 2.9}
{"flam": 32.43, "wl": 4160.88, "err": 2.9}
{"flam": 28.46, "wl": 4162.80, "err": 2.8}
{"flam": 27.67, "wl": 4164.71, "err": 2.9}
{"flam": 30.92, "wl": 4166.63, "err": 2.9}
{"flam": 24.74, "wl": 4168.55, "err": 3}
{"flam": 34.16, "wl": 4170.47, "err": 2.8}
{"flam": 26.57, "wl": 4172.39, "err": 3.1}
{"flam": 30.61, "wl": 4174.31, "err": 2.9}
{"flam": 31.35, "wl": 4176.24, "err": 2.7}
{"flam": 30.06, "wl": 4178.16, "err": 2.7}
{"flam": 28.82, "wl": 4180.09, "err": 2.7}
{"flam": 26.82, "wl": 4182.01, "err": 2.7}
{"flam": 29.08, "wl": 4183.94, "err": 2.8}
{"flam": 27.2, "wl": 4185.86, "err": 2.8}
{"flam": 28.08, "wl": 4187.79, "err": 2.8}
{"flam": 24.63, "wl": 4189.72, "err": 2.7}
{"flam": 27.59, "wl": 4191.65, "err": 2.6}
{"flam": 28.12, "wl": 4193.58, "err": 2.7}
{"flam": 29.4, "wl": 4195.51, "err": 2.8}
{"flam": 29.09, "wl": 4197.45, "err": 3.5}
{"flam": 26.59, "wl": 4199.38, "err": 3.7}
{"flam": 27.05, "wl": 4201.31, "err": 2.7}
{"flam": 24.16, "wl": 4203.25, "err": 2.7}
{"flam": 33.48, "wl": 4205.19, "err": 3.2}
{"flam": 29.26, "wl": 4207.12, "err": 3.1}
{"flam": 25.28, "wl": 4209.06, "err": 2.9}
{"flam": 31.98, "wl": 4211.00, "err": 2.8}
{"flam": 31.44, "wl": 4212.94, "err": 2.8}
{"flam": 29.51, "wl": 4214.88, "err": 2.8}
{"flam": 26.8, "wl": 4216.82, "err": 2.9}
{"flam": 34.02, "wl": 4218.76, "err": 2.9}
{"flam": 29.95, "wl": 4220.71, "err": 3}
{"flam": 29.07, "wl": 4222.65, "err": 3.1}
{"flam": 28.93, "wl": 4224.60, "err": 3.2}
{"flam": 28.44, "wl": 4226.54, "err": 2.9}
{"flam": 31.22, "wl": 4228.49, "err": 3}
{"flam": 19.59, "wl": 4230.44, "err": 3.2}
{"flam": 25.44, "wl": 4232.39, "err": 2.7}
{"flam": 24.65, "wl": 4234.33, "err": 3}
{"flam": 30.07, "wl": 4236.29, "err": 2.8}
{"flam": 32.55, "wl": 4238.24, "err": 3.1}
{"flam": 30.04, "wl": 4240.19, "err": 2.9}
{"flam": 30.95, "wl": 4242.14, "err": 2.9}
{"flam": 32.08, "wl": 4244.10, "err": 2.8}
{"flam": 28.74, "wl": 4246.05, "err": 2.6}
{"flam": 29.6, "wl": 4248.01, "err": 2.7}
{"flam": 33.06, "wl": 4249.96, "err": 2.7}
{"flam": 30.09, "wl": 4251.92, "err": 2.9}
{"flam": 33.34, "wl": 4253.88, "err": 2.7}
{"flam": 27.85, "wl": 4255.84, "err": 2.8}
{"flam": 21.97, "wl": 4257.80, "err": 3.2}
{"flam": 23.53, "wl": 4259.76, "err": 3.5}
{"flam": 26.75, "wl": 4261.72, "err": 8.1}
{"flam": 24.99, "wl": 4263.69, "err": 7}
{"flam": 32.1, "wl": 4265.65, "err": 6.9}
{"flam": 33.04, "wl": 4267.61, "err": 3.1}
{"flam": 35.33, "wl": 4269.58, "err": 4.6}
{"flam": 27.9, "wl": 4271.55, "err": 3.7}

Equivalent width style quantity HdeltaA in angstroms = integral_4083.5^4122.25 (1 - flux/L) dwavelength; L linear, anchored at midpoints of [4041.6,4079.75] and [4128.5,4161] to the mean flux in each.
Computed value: 6.0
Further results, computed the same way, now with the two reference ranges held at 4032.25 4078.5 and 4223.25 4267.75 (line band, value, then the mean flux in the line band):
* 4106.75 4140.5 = 3.5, 26.7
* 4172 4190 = 0.5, 28.5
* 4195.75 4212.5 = 0.3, 28.5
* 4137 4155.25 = 1.4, 27.3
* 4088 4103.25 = 3.9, 22.4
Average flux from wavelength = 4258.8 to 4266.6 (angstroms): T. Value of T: 26.8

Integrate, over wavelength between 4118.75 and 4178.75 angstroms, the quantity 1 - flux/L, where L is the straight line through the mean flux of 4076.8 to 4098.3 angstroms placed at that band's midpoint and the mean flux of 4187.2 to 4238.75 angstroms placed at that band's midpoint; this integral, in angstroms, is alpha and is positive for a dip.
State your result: -2.2 angstroms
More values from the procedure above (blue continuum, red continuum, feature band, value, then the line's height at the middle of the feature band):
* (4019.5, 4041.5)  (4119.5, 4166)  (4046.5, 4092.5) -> 1.87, 30.1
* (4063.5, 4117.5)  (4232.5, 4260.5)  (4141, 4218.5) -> -2.28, 27.6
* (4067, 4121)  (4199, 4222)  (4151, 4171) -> -1.00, 27.7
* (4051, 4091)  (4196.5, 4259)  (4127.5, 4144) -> 0.99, 28.8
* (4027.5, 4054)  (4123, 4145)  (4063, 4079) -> 0.92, 30.5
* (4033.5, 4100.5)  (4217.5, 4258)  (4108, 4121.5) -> 1.32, 28.8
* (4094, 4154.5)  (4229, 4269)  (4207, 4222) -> -1.13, 27.7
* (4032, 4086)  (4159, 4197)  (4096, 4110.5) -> 4.32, 29.6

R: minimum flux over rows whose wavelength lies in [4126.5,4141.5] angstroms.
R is 23.17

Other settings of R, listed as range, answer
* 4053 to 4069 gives 24.01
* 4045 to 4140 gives 18.94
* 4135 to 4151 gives 25.09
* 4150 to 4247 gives 19.59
